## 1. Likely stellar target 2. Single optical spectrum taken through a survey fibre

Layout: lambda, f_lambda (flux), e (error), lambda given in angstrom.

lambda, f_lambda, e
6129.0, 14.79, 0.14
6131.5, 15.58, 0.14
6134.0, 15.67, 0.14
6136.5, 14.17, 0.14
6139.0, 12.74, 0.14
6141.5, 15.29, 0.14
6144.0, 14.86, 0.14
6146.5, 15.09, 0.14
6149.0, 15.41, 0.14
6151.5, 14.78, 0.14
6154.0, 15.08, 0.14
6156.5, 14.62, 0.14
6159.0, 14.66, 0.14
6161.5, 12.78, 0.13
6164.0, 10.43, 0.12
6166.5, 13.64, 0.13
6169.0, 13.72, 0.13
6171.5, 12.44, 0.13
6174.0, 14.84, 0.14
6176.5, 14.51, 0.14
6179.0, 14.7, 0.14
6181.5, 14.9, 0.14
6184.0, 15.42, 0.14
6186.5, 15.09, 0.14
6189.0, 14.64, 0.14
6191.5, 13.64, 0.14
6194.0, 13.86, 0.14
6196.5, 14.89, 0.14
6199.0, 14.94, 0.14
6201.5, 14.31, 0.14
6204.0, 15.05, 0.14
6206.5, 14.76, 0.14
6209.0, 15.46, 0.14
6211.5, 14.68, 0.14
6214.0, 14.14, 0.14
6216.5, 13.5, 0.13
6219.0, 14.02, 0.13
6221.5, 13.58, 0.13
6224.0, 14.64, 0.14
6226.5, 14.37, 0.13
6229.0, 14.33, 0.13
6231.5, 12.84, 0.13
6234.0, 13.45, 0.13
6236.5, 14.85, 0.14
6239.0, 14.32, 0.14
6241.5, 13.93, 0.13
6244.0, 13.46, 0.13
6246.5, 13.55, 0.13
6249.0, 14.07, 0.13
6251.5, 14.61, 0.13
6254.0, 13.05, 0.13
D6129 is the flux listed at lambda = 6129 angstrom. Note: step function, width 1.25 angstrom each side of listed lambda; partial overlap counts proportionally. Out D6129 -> 14.79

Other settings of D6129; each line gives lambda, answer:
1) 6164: 10.43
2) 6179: 14.7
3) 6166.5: 13.64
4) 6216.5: 13.5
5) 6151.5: 14.78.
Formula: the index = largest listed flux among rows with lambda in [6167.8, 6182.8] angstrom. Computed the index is 14.9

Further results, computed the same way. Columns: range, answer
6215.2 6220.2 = 14.02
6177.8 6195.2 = 15.42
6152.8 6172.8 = 15.08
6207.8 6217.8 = 15.46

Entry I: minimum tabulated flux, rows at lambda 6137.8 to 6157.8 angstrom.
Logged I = 12.74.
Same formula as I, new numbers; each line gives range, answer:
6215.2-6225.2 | 13.5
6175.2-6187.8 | 14.51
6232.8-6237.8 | 13.45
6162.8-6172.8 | 10.43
